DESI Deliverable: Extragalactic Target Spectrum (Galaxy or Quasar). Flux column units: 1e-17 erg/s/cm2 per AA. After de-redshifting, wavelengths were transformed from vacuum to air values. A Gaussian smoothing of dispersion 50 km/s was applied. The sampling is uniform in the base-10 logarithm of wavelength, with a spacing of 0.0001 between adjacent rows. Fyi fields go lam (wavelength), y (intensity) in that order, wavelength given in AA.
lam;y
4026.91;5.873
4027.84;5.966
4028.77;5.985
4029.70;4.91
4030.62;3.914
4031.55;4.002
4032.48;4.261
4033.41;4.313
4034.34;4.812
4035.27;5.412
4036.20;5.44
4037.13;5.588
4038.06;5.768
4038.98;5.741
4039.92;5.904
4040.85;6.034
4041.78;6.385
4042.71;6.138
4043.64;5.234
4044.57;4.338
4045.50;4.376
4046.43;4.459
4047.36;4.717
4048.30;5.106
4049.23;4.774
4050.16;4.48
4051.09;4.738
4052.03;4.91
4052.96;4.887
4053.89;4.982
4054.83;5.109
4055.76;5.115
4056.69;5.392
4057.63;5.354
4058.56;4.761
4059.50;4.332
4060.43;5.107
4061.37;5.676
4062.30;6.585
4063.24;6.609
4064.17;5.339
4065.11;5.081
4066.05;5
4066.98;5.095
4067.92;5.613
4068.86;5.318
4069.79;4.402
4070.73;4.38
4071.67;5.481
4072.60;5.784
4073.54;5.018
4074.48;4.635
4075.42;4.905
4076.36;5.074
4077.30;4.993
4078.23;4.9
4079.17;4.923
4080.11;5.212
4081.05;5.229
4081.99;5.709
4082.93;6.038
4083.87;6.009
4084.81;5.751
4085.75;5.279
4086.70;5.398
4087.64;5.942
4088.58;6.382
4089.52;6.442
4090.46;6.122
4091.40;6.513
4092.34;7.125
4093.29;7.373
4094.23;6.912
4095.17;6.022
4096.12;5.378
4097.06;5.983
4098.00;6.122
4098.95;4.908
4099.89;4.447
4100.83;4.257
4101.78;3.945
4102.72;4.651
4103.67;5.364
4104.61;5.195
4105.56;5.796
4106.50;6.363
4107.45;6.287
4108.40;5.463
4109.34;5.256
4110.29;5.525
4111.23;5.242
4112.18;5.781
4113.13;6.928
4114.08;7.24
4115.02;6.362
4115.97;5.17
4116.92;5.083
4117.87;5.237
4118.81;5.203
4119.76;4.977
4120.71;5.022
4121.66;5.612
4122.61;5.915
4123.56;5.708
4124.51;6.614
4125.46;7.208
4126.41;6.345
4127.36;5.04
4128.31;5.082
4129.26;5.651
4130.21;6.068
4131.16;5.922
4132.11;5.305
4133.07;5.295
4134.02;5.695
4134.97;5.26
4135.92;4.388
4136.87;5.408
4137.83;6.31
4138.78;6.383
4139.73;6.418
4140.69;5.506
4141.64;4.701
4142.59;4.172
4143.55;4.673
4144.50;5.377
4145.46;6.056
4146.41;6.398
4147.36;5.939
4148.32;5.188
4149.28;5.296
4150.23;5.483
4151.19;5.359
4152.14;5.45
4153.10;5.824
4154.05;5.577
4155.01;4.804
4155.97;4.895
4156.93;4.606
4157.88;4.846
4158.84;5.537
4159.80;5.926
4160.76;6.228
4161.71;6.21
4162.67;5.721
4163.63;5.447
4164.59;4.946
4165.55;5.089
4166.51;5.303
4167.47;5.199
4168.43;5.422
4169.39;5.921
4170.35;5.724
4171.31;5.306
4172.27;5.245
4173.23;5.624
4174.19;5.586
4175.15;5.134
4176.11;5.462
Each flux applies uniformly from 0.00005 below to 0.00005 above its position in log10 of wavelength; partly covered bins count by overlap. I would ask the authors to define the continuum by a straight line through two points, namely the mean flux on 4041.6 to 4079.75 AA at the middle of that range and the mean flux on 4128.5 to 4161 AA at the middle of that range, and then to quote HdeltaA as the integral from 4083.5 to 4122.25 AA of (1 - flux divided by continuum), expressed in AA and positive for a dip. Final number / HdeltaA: -3.15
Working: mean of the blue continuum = 5.1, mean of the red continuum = 5.46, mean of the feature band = 5.71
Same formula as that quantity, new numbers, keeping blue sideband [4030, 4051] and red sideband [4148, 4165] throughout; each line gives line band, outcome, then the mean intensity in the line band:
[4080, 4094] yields -2.4 AA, 6.07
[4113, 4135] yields -1.8 AA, 5.74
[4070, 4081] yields 0.3 AA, 5.02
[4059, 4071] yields -0.4 AA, 5.28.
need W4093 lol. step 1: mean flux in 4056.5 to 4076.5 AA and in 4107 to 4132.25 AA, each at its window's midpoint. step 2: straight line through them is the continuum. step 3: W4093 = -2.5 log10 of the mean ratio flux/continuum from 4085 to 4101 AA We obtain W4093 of -0.09 mag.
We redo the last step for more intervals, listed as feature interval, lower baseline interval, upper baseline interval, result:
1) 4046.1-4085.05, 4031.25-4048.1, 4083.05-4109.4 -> 0.06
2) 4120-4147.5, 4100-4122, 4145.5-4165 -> -0.03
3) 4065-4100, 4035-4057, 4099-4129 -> -0.03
